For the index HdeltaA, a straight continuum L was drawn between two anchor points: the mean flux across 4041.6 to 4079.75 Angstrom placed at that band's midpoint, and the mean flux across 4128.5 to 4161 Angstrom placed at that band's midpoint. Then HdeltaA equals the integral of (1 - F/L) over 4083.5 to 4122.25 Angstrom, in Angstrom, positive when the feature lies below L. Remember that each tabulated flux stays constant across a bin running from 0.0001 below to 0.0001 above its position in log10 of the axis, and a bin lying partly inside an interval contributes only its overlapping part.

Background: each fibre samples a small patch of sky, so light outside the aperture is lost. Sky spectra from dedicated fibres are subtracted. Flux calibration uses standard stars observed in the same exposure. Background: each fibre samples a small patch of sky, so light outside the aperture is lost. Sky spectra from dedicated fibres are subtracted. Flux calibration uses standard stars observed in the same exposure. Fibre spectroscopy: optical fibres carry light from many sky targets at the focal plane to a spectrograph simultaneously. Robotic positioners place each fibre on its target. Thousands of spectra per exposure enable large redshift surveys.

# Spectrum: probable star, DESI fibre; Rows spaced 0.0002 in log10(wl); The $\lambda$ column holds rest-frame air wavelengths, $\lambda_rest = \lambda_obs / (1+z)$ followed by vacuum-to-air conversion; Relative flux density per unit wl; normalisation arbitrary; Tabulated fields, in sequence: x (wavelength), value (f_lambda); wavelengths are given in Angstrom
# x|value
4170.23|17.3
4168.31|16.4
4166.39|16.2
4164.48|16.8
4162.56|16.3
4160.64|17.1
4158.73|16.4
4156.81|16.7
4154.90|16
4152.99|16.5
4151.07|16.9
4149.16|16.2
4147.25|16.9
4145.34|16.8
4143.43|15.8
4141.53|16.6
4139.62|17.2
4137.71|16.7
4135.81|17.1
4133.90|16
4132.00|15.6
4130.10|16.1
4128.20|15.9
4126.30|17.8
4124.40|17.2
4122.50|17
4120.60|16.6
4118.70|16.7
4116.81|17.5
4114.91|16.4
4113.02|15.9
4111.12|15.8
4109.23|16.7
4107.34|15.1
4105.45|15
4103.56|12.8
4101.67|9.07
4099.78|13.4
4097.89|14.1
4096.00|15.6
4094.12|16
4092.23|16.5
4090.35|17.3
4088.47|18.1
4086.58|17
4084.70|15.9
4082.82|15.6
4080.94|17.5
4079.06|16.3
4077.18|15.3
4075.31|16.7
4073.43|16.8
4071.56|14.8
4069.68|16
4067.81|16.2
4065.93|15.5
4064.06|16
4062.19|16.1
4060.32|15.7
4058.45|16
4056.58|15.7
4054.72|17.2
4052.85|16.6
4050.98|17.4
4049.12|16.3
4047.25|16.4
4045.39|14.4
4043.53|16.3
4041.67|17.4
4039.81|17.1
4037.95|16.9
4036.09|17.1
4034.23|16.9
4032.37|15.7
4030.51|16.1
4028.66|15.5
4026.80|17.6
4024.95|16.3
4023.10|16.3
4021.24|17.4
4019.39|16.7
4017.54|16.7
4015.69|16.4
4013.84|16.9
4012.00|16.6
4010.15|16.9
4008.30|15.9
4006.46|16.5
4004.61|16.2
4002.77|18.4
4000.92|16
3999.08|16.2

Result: 1.7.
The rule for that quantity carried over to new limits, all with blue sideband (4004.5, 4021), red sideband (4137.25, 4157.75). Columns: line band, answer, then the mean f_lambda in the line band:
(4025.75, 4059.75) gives 0.2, 16.5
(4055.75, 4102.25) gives 2.2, 15.8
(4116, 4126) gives -0.3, 17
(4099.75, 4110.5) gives 1.8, 13.8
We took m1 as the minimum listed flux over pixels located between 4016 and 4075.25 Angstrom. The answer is 14.4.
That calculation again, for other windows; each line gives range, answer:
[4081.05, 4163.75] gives 9.07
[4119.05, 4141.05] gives 15.6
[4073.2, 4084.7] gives 15.3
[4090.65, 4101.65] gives 13.4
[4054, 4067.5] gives 15.5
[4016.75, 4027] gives 16.3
